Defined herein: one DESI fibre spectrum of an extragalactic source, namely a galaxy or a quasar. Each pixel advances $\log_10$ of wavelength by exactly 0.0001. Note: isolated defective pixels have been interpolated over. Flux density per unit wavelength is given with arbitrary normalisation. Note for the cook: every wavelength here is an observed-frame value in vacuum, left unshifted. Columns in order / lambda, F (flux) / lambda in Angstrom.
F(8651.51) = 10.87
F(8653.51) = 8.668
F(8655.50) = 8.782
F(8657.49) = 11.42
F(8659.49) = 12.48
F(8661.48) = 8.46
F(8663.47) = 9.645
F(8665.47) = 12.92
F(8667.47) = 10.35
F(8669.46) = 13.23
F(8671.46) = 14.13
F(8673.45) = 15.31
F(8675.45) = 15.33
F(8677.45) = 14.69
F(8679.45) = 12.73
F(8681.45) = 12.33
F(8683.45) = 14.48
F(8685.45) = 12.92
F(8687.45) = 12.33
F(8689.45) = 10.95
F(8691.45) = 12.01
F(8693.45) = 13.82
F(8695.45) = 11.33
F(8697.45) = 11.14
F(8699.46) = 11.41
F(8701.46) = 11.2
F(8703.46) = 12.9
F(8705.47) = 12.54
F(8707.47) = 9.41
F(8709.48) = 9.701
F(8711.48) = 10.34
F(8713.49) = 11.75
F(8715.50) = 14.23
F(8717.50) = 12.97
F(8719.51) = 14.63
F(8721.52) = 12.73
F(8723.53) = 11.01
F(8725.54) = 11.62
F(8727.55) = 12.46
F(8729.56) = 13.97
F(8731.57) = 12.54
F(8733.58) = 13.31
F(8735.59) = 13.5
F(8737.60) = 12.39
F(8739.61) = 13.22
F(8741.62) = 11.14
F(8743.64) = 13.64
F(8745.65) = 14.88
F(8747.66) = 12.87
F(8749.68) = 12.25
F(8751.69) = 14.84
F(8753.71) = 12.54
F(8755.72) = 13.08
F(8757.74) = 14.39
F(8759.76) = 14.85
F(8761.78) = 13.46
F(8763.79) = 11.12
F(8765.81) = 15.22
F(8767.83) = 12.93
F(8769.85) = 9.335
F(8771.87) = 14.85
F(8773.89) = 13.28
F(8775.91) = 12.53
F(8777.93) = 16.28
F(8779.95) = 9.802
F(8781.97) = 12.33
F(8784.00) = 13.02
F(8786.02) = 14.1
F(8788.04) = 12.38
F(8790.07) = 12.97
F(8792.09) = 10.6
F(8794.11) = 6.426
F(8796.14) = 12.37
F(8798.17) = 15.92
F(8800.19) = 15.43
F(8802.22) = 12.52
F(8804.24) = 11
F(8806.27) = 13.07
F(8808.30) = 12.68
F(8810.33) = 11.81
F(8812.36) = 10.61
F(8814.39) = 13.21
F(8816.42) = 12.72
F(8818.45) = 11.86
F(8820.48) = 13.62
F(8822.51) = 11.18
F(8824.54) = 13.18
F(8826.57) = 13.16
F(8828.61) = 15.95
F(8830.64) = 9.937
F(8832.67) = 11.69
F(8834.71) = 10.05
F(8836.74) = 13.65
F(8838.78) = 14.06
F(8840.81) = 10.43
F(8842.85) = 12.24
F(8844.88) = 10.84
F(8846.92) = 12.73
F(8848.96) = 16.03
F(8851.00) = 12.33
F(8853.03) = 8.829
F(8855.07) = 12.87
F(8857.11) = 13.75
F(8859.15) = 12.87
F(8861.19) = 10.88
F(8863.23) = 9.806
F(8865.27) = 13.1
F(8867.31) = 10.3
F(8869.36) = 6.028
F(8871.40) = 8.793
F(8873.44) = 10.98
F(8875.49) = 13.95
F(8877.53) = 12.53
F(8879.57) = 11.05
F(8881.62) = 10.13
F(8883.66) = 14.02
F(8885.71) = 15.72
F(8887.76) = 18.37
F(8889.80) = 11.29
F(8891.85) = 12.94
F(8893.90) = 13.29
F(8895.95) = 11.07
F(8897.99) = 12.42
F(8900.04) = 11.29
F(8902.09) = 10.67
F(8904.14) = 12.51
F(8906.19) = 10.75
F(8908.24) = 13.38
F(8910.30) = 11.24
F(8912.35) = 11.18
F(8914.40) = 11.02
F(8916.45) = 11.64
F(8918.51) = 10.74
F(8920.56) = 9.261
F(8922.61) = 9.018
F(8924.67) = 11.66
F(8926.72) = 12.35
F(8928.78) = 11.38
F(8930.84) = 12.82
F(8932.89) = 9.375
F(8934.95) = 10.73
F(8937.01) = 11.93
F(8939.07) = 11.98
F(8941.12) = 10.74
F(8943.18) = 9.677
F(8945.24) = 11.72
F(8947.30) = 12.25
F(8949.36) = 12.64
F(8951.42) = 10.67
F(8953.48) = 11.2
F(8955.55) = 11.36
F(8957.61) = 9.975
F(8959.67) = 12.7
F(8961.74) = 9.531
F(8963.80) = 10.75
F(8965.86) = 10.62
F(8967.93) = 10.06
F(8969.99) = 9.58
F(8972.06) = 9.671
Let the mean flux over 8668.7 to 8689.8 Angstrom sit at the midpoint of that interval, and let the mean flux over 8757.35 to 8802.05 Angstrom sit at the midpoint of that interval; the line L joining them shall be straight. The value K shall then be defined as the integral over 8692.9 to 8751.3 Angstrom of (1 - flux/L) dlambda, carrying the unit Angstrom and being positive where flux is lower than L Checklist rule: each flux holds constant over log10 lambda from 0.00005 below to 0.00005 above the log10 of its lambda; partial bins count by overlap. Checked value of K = 3.83 Angstrom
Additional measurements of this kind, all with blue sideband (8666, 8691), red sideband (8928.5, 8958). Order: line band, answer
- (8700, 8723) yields 1.7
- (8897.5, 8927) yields 0.7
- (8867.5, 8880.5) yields 1.4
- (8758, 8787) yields -1.4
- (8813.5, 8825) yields -0.4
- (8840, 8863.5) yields -0.2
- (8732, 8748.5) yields -0.5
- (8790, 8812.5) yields 0.3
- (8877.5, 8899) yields -2.5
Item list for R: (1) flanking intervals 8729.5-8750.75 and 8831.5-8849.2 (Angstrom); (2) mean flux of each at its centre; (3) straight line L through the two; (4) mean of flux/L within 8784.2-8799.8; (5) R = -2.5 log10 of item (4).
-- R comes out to 0.03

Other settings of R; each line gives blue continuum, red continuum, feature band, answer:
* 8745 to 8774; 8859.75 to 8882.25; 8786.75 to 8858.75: -0.05 mag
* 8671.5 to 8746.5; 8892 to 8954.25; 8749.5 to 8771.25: -0.07 mag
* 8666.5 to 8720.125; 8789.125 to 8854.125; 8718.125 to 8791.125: -0.05 mag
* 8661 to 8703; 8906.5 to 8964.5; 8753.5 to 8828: -0.07 mag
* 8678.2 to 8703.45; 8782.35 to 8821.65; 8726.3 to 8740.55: -0.06 mag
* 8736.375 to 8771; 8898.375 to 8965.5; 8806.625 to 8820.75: 0.01 mag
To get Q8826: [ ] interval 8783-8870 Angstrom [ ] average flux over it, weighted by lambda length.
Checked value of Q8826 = 12.2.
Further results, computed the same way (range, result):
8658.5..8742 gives 12.4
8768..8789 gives 12.8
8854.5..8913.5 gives 12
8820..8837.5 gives 12.4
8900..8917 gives 11.5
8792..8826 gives 12.3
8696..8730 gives 12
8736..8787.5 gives 13.1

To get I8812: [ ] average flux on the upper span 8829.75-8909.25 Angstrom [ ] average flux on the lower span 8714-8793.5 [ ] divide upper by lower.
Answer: 0.9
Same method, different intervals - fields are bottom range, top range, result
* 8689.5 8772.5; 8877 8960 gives 0.93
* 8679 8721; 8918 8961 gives 0.92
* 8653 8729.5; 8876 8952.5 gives 0.97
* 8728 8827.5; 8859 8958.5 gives 0.90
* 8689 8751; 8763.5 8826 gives 1.02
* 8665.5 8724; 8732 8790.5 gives 1.05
